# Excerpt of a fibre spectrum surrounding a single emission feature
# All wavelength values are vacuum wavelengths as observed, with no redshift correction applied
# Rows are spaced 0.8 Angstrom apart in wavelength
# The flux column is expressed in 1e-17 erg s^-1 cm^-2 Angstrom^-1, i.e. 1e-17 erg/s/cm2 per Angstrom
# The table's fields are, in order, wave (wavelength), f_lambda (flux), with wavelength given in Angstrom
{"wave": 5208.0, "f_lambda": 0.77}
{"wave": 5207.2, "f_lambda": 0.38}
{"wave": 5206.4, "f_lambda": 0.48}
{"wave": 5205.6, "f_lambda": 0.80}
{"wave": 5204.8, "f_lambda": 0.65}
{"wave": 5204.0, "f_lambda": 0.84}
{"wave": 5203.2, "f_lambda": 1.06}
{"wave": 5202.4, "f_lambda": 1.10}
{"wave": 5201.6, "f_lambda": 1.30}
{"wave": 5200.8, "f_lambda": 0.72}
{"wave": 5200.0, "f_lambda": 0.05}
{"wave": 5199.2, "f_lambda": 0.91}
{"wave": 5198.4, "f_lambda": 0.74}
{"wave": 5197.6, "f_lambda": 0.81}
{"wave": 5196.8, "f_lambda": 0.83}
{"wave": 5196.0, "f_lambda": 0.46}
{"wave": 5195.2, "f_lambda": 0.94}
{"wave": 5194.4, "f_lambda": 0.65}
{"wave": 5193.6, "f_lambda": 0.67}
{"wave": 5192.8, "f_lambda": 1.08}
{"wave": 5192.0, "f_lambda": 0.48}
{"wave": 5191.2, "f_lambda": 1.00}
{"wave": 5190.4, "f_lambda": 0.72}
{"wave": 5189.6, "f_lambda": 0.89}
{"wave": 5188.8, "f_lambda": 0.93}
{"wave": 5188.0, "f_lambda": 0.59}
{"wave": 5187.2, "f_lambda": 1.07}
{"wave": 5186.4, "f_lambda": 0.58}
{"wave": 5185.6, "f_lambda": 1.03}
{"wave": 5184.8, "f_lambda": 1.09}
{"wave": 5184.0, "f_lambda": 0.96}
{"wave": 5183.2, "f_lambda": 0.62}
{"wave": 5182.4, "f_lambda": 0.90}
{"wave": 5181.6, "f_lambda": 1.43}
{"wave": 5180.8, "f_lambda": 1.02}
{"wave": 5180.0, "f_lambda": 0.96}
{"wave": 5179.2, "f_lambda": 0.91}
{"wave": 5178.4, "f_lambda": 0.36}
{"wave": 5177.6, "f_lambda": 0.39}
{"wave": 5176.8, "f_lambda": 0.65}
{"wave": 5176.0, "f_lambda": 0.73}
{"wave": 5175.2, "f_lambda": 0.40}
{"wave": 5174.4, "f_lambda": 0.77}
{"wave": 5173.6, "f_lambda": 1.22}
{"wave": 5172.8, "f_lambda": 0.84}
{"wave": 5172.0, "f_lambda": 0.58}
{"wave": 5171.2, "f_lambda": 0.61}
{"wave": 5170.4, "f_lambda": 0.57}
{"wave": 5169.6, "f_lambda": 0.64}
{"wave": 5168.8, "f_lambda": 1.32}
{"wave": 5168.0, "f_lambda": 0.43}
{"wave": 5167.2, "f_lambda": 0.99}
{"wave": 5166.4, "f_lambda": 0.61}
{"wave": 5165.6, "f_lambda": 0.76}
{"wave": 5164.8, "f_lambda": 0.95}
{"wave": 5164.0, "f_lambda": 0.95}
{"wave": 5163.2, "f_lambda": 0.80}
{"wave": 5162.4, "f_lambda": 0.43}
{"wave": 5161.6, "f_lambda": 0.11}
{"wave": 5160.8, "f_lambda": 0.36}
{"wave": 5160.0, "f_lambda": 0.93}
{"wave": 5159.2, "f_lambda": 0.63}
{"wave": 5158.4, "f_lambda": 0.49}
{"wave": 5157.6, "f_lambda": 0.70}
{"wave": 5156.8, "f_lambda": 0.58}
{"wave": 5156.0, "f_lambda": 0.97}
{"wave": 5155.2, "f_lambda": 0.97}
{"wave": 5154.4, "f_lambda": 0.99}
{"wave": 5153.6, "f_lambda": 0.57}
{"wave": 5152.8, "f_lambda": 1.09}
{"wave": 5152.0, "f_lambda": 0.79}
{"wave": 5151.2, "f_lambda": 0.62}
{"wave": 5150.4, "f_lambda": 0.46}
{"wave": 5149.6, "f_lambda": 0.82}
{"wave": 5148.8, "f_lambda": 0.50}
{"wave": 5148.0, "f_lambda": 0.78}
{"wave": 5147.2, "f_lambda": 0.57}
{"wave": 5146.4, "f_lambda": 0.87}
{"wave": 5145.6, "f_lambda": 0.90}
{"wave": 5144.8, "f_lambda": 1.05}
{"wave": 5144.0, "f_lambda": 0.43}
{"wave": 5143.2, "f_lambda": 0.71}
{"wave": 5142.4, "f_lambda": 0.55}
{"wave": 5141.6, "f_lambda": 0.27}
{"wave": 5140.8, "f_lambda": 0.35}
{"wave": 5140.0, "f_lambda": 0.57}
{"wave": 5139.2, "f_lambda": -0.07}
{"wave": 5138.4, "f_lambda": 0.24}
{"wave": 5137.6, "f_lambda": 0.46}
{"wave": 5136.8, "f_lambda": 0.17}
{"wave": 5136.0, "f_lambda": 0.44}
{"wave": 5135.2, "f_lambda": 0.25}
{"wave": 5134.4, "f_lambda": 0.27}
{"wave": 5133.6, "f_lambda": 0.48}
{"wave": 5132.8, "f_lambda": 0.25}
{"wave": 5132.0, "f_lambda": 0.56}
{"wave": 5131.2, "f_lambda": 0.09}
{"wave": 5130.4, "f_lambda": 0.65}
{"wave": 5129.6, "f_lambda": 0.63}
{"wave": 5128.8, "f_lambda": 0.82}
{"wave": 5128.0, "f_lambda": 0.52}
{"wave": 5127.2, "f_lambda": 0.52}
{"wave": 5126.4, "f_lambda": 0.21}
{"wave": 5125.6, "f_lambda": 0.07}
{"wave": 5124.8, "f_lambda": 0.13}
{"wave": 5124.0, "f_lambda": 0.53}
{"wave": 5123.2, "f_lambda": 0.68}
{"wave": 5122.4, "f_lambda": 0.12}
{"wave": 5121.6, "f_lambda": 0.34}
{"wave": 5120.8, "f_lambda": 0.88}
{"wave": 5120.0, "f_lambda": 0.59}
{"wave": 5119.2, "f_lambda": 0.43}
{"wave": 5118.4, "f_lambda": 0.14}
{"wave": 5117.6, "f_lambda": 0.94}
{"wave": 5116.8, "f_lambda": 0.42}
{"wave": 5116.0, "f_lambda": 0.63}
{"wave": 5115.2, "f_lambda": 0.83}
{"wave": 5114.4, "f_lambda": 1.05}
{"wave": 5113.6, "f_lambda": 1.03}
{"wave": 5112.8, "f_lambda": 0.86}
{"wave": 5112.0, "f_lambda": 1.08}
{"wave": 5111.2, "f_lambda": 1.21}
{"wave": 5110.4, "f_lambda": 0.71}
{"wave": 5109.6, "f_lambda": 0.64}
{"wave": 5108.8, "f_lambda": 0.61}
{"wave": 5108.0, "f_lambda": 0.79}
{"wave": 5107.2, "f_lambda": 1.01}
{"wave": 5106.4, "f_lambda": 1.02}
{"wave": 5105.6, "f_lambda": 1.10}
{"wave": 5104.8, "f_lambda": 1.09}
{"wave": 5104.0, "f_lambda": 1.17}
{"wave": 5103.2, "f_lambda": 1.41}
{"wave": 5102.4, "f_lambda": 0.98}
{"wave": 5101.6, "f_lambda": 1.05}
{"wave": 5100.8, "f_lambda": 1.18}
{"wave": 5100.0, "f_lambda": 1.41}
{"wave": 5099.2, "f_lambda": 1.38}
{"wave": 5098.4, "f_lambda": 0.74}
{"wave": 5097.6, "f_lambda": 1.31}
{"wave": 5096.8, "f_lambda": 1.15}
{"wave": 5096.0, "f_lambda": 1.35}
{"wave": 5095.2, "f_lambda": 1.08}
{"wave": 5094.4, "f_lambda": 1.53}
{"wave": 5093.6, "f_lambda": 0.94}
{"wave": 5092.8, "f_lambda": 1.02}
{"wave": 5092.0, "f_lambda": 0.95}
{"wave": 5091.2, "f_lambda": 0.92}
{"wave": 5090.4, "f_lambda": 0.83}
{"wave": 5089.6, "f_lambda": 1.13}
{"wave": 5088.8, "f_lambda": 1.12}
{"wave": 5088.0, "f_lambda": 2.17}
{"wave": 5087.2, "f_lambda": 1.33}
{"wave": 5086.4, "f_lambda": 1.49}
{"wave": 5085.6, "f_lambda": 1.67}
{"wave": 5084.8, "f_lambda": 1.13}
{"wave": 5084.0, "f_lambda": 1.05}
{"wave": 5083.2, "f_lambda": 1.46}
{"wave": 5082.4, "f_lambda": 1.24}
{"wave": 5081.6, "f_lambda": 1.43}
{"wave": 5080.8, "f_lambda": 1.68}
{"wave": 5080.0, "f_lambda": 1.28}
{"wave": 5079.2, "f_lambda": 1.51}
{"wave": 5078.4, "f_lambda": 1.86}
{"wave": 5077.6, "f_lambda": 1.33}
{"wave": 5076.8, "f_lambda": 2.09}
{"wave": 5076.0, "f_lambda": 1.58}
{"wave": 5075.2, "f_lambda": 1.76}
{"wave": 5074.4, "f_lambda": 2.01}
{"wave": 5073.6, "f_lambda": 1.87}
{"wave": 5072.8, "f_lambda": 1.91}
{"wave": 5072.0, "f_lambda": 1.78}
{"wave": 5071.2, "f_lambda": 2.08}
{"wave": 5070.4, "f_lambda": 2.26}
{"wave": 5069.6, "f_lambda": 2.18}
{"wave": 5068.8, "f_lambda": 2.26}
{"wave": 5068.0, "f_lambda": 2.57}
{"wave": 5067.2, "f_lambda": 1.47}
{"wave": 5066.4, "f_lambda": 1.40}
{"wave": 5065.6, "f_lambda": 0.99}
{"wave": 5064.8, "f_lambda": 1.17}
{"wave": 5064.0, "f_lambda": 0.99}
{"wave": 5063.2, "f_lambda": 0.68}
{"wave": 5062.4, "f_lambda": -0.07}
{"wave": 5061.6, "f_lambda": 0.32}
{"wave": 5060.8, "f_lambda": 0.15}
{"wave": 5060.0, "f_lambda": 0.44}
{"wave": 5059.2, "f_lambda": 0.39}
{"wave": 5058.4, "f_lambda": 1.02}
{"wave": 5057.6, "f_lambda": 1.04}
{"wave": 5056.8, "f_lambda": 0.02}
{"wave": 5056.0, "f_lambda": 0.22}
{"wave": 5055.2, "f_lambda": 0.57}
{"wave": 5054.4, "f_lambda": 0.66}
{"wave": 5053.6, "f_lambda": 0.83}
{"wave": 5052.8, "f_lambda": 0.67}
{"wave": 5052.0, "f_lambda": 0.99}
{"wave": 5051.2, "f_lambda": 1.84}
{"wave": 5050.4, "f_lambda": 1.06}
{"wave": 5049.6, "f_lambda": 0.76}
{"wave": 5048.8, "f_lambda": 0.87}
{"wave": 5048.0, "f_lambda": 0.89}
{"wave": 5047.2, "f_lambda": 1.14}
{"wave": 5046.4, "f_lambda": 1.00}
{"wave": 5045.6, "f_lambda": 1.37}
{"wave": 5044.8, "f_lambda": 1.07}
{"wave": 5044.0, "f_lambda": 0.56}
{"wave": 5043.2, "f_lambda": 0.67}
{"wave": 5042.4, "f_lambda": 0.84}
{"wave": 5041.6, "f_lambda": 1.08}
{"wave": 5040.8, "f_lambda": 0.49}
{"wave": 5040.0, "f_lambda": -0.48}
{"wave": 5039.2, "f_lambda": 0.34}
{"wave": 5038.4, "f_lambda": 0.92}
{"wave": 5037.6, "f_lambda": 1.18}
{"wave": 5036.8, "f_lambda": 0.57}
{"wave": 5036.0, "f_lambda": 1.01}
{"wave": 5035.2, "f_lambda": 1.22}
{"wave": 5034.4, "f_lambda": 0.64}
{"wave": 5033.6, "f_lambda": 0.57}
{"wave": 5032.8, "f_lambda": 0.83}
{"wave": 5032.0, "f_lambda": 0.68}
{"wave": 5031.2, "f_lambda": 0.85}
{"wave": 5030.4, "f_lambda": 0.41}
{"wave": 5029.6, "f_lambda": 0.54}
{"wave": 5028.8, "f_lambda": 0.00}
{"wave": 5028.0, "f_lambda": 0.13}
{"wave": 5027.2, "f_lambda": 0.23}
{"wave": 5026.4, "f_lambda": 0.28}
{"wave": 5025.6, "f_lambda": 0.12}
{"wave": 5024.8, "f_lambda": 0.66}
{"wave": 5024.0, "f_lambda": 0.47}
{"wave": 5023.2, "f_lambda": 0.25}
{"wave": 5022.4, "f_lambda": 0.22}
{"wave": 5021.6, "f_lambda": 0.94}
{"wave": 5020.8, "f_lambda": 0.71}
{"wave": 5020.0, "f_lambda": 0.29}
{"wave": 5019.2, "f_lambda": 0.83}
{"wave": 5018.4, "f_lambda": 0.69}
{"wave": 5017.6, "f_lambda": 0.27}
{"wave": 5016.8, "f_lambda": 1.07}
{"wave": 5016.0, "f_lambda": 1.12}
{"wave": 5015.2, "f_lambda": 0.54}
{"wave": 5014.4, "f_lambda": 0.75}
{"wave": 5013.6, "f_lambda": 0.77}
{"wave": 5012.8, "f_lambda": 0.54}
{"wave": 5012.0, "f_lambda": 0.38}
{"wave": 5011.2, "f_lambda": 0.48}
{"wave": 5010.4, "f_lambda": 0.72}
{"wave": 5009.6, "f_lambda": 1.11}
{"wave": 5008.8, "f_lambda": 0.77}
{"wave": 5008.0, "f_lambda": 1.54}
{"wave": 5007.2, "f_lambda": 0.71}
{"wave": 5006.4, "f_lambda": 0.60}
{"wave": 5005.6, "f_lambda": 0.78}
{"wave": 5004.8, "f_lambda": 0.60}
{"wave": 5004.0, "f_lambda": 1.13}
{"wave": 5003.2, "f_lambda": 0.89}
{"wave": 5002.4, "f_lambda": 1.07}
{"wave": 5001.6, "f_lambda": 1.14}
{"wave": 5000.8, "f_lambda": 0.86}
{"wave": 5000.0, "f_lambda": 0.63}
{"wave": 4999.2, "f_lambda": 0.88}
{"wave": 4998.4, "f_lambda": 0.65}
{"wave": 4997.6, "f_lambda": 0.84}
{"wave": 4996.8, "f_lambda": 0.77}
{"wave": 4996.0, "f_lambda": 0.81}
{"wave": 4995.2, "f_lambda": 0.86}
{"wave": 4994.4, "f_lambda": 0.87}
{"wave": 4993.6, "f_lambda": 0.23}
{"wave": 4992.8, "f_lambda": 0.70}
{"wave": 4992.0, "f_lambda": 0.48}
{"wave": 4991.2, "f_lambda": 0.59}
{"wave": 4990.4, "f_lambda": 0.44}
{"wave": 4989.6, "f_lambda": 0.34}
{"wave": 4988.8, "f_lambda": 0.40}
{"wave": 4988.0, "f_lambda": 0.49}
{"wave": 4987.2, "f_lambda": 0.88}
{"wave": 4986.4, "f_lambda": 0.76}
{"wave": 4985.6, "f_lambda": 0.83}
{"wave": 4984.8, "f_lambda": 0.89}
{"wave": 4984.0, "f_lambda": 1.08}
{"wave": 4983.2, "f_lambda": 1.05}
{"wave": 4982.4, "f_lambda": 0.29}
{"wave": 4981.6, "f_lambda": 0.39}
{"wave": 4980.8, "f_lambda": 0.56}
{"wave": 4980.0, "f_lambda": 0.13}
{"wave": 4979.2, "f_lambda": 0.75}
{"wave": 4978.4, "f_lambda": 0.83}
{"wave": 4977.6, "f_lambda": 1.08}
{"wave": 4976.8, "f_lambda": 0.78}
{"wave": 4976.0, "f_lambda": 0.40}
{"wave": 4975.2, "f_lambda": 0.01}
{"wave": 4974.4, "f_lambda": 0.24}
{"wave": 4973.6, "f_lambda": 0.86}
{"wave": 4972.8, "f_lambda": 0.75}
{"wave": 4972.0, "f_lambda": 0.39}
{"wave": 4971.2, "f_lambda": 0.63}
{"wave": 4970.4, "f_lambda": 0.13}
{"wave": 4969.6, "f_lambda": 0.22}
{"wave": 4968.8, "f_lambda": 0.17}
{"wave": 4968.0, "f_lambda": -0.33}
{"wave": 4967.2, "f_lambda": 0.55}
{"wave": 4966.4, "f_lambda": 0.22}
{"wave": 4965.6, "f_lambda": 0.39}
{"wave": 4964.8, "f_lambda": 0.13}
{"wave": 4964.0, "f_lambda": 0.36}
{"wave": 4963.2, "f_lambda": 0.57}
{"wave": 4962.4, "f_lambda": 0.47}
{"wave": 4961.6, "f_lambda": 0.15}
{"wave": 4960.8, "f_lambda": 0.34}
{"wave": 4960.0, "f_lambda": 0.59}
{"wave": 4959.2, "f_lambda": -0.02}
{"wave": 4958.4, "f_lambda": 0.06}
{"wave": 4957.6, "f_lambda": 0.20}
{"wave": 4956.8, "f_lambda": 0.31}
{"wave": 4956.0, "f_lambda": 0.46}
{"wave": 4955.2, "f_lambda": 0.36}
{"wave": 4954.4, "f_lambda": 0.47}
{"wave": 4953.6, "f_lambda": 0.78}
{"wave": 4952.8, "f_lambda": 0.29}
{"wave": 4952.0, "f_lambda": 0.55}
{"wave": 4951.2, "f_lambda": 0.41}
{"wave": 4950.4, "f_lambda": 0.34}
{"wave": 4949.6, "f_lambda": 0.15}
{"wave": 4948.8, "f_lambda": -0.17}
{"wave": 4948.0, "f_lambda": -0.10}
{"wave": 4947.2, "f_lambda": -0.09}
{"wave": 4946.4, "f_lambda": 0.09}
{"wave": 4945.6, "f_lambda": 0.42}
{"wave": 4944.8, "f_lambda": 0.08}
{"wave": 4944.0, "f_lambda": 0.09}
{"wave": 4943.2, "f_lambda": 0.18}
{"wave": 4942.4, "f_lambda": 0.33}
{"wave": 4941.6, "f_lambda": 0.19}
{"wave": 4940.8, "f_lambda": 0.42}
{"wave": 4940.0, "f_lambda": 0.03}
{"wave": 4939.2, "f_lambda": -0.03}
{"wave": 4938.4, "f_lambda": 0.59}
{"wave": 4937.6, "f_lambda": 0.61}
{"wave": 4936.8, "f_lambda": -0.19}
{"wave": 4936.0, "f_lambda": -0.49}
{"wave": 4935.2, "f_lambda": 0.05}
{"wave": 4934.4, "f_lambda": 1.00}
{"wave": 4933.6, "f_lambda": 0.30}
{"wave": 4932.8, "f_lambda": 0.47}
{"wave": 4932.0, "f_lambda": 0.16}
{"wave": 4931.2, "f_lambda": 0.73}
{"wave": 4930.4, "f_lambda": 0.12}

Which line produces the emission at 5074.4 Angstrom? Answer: Ly-alpha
